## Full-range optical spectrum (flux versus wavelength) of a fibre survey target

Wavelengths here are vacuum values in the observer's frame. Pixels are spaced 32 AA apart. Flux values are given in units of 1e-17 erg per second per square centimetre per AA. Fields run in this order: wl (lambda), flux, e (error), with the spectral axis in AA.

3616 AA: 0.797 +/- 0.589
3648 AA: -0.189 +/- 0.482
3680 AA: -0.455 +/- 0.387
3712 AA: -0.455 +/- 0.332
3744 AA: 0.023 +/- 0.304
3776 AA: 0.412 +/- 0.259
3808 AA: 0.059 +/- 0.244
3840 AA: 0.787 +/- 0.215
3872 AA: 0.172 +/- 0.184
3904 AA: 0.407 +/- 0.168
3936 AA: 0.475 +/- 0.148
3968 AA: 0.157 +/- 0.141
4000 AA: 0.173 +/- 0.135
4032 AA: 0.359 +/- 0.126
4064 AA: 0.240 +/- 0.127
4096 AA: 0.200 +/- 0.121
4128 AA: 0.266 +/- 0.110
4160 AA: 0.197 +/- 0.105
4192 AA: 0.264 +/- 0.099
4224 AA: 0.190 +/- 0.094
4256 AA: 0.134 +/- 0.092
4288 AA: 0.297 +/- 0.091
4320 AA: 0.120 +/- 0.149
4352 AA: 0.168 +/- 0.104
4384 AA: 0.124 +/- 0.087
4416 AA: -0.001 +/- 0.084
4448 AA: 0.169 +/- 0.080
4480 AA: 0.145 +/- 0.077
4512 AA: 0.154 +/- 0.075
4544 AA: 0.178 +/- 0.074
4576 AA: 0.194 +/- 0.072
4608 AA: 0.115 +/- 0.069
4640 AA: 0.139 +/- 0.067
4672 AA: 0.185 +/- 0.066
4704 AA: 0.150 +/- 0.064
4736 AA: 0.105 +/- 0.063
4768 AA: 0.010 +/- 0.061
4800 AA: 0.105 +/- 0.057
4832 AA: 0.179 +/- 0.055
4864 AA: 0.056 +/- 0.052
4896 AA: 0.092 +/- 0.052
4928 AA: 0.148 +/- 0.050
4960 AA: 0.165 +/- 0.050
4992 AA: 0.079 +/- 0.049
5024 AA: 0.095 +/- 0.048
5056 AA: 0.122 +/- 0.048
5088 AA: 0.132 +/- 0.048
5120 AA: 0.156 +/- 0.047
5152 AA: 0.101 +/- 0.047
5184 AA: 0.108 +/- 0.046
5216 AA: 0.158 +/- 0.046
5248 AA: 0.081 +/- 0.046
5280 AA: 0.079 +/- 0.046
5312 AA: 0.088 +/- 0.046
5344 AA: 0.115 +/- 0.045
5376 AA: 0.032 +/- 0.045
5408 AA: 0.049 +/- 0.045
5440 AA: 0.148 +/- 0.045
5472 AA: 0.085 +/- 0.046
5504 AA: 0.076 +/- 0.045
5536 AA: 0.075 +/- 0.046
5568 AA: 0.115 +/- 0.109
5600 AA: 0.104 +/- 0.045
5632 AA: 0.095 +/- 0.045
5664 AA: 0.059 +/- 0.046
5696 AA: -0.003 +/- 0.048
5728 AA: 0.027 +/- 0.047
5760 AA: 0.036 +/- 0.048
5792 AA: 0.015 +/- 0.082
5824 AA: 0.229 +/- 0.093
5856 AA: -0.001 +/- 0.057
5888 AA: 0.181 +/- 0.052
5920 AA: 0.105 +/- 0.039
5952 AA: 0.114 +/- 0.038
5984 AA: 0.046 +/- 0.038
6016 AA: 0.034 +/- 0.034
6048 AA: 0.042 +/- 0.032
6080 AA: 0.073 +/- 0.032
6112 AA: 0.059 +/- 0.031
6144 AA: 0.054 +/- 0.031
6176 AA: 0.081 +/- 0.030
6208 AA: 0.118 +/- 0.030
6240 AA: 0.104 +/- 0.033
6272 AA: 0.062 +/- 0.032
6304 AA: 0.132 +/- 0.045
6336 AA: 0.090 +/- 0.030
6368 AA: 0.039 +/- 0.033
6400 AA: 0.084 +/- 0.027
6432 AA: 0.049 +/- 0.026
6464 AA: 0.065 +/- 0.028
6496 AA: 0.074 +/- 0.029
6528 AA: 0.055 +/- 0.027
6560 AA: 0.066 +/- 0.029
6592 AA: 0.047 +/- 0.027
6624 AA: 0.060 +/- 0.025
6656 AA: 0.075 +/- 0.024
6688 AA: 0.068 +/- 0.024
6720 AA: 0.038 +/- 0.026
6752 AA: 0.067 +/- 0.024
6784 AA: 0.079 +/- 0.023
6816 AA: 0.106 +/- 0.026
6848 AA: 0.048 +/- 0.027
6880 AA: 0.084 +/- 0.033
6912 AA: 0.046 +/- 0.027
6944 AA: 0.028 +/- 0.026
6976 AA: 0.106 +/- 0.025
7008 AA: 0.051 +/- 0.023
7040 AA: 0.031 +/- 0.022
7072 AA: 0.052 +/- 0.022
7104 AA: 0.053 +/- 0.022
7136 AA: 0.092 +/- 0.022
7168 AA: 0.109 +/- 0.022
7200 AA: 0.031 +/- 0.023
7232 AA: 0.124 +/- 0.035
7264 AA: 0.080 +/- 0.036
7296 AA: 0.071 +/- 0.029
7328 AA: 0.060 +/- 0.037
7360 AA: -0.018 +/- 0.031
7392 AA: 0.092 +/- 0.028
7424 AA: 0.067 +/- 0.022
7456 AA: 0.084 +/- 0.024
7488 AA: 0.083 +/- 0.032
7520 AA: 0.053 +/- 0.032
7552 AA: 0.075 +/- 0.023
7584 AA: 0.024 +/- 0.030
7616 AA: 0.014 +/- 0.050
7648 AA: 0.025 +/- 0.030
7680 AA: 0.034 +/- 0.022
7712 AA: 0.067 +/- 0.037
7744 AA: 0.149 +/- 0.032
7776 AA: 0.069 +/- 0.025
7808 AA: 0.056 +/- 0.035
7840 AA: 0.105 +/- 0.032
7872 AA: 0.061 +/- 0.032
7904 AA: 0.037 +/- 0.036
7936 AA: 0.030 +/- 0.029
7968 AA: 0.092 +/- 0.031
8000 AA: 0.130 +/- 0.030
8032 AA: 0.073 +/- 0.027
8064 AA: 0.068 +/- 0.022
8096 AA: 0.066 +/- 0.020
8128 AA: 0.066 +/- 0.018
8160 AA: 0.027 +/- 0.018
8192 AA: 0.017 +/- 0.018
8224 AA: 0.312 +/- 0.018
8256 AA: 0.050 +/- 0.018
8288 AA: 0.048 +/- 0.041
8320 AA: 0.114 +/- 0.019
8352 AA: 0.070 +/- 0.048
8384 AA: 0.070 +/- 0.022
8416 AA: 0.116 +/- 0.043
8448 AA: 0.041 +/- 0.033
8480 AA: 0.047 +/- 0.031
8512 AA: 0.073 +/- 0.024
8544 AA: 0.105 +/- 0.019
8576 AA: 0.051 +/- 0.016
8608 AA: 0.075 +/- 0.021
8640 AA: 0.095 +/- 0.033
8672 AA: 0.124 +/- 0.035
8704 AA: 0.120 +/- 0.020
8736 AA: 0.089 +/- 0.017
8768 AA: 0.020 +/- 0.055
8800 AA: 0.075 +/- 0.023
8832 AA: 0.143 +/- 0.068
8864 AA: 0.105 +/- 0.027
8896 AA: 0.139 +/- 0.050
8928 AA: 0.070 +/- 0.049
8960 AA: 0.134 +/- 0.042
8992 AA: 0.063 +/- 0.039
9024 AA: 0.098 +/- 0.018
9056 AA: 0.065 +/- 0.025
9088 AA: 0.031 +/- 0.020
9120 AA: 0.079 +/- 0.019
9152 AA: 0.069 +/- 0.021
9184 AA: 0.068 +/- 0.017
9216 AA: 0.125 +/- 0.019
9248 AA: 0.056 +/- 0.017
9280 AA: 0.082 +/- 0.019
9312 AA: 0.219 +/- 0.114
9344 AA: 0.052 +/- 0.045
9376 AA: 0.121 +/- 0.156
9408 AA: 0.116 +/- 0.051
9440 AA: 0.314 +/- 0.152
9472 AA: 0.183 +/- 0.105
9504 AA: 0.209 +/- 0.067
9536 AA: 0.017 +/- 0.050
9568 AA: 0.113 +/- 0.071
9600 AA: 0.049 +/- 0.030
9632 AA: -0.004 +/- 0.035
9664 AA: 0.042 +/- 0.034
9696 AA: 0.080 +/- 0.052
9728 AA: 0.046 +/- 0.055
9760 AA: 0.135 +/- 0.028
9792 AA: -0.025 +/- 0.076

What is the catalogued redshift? 1.205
